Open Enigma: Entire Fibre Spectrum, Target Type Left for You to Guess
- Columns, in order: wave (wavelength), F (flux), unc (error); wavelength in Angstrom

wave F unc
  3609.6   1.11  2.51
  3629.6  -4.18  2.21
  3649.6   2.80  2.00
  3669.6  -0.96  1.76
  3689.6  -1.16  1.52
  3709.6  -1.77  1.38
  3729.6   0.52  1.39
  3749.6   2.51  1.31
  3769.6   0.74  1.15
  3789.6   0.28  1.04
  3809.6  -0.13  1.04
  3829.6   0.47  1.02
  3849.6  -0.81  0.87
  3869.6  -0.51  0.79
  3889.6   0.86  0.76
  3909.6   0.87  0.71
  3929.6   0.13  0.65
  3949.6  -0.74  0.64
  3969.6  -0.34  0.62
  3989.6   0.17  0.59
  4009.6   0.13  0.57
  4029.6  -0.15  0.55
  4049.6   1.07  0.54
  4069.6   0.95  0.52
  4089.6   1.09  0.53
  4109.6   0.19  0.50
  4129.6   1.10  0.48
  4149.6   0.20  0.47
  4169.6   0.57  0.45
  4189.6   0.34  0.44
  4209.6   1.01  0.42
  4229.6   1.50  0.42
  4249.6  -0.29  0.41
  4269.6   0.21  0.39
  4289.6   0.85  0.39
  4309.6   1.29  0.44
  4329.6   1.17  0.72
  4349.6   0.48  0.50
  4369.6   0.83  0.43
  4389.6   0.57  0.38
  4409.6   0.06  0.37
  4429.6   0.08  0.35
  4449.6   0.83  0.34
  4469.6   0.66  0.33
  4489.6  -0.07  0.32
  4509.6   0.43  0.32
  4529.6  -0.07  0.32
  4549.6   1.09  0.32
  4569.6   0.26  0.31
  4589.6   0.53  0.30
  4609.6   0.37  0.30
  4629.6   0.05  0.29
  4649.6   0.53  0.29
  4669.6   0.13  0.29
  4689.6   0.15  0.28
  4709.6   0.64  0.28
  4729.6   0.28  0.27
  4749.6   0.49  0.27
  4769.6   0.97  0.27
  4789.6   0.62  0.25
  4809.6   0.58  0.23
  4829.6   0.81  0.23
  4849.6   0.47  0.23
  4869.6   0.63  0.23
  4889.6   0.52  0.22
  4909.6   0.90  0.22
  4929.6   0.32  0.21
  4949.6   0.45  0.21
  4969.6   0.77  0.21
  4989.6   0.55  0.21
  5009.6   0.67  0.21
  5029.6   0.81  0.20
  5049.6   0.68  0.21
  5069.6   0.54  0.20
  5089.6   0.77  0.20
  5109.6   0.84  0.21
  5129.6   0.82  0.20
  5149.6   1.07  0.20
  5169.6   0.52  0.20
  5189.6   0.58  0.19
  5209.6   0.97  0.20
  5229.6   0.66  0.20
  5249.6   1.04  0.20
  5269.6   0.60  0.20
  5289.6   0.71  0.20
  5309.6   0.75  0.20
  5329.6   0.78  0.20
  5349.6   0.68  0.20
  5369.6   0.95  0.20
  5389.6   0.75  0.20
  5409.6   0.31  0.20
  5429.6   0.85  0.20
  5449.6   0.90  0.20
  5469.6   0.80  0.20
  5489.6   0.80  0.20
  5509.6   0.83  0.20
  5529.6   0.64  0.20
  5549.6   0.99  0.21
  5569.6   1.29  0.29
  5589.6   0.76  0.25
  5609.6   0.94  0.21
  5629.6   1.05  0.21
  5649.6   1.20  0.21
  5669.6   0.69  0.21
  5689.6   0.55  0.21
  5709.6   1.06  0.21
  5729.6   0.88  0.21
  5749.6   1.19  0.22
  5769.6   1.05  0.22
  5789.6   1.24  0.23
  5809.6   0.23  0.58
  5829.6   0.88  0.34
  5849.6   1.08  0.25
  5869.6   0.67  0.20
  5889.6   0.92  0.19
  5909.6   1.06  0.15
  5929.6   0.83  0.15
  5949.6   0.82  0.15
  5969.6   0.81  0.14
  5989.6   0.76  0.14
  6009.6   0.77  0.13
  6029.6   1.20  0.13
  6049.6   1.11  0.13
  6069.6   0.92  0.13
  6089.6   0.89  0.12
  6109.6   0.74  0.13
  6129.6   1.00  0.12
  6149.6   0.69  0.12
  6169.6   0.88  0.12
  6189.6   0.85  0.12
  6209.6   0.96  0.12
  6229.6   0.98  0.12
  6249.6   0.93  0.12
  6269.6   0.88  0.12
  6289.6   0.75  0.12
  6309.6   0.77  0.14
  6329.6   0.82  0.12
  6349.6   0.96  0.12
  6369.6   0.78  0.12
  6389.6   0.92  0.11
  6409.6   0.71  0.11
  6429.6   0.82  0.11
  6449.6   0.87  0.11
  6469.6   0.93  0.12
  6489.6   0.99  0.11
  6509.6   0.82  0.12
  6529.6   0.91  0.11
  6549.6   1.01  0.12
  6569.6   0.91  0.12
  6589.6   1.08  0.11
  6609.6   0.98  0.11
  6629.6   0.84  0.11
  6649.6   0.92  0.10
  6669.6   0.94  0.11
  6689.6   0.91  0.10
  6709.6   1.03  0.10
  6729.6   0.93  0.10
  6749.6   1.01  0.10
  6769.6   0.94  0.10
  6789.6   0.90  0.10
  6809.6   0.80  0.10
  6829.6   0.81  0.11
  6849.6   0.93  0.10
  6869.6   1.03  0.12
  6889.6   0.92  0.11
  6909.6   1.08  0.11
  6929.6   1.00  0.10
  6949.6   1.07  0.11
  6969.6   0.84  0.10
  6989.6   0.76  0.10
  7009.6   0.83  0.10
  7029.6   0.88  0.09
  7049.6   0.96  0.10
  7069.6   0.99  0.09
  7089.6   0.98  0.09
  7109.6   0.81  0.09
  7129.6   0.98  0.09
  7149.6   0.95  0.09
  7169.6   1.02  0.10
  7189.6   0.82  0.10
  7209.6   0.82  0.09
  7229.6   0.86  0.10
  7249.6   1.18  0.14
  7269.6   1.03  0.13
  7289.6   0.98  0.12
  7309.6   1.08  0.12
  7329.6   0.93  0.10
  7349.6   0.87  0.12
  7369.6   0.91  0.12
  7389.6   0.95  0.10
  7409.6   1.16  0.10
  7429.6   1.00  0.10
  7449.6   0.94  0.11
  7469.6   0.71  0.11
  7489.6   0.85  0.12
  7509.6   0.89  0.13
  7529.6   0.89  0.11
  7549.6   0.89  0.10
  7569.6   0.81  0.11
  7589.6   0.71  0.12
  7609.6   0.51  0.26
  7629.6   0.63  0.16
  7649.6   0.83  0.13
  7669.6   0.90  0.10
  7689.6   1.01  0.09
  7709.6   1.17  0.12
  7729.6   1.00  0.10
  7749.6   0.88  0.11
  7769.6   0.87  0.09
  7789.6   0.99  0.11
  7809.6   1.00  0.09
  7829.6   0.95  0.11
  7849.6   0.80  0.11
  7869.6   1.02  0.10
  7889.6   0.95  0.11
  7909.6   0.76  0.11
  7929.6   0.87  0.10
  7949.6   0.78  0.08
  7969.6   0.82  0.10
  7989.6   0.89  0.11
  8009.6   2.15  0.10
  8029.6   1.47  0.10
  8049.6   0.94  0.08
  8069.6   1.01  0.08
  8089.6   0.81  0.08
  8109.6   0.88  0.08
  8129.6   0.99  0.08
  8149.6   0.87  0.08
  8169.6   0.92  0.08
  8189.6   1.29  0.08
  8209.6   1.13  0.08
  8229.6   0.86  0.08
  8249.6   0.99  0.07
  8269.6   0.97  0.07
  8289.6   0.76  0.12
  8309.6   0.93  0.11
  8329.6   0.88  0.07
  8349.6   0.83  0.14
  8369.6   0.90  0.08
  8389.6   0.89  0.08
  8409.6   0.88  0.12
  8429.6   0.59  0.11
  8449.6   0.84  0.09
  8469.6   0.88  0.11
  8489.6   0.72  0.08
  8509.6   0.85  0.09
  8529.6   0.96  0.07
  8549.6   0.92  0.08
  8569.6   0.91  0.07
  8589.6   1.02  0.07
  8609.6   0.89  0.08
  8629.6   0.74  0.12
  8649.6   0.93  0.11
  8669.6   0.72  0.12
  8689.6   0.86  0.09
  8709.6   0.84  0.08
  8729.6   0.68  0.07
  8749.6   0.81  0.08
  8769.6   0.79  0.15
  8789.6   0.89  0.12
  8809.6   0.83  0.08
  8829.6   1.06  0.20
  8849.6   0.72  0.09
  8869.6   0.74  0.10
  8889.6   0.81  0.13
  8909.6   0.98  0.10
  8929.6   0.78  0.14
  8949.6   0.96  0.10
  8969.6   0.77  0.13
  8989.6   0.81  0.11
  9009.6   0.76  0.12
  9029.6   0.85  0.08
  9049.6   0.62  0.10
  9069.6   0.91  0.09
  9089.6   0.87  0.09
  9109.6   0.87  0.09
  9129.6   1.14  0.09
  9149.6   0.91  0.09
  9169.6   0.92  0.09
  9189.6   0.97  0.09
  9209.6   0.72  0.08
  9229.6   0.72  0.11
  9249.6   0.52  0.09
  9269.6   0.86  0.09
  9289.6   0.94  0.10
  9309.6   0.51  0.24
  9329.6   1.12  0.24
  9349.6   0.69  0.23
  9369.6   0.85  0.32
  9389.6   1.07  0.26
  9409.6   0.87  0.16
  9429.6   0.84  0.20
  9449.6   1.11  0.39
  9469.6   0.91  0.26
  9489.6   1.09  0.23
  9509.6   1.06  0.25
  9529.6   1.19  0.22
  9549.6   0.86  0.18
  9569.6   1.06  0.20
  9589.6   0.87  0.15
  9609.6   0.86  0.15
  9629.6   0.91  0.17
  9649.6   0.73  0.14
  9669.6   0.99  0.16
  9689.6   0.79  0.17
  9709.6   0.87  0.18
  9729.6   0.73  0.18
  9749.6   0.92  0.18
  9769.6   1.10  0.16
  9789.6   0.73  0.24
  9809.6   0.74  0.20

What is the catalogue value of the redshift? 0.22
